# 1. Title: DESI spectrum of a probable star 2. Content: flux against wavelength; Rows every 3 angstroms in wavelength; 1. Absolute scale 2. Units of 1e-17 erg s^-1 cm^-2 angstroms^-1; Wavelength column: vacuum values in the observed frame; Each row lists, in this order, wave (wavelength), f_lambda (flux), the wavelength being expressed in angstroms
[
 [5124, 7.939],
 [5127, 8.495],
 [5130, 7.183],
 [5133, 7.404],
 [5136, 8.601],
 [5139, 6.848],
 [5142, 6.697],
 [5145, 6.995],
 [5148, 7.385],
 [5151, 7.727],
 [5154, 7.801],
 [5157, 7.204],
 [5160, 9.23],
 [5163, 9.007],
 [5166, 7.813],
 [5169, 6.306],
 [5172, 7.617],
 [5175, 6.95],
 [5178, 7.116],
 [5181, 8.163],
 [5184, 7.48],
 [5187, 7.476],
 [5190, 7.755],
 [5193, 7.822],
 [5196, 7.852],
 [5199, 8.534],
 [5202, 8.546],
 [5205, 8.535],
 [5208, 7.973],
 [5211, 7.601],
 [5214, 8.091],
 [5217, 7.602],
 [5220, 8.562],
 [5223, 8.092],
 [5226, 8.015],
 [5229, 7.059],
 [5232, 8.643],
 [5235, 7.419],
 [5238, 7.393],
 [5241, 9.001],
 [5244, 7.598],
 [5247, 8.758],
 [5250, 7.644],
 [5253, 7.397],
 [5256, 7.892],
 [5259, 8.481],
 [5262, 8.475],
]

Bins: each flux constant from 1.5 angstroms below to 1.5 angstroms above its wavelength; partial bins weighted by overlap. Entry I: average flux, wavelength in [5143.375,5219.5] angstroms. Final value 7.79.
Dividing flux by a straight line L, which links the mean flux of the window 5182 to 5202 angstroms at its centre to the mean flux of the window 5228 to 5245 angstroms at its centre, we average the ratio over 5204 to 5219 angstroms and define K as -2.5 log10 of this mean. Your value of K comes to -0.011 mag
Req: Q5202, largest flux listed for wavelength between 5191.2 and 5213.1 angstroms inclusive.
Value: 8.546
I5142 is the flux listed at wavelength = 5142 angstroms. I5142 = 6.697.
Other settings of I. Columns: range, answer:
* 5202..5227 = 8.09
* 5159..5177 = 7.76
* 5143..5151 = 7.26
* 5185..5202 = 7.93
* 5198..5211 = 8.3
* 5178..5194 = 7.68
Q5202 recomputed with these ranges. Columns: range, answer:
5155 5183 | 9.23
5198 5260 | 9.001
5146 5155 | 7.801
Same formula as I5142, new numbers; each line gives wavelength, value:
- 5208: 7.973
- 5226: 8.015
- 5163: 9.007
